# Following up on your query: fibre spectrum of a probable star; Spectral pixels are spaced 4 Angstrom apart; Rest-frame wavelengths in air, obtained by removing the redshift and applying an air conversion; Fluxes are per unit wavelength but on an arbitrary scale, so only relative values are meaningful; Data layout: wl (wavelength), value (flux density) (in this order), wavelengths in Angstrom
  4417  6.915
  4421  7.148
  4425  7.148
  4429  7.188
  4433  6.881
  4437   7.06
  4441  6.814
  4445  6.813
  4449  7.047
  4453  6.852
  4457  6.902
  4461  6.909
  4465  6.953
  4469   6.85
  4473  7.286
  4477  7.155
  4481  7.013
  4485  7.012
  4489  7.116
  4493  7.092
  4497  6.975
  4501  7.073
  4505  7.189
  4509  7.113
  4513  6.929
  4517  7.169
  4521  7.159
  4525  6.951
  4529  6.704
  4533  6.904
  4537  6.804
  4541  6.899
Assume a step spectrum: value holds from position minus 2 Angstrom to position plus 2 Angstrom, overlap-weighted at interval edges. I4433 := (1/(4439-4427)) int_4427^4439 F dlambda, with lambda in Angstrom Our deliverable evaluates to 7.04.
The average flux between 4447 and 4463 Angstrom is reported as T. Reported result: 6.93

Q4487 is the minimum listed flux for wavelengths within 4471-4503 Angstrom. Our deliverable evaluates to 6.975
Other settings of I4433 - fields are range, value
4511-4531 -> 6.98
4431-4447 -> 6.89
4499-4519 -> 7.09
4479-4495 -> 7.06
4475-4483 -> 7.08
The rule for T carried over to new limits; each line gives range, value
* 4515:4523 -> 7.16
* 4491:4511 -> 7.09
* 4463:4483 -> 7.05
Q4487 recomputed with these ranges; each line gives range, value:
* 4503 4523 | 6.929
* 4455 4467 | 6.902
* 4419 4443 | 6.814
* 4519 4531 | 6.704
